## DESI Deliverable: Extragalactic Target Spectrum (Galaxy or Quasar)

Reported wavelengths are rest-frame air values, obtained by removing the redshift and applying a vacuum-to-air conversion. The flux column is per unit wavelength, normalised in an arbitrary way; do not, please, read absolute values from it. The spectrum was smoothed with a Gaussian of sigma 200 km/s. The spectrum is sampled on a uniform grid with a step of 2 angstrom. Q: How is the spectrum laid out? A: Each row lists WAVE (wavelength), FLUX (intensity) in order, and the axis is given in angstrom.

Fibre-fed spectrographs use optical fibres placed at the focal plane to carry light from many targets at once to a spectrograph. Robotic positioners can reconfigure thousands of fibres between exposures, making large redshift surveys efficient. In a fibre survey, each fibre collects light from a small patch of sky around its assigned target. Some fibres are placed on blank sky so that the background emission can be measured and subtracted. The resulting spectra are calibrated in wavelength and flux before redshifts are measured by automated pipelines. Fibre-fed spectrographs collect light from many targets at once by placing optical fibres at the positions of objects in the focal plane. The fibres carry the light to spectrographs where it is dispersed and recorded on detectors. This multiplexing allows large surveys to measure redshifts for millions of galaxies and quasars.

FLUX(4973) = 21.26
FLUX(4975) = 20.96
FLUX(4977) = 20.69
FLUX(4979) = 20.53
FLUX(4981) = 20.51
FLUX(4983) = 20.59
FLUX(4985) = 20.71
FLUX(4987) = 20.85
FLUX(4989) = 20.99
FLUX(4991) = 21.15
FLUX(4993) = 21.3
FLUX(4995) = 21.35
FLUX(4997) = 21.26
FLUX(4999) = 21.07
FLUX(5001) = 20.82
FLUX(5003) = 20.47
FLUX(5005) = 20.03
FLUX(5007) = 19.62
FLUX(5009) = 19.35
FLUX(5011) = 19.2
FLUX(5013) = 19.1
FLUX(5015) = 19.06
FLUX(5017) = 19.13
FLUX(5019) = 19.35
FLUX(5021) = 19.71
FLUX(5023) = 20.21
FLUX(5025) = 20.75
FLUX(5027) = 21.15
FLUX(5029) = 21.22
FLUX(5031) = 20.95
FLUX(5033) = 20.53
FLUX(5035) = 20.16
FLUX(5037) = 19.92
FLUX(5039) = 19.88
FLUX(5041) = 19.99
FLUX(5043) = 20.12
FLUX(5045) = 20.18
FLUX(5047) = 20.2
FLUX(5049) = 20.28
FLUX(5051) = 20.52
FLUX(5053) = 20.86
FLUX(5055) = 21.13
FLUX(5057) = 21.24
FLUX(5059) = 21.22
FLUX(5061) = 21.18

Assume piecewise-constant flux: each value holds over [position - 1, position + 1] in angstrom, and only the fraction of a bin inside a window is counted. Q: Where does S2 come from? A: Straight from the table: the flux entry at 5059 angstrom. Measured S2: 21.22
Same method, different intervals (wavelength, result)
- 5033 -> 20.53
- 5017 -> 19.13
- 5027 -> 21.15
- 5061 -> 21.18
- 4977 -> 20.69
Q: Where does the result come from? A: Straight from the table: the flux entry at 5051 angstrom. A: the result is 20.52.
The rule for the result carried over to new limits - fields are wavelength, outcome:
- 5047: 20.2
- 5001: 20.82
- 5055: 21.13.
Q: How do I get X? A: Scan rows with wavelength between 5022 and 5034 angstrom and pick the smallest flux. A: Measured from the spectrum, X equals 20.21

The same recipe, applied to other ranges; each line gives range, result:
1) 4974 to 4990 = 20.51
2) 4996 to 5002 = 20.82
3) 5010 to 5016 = 19.06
